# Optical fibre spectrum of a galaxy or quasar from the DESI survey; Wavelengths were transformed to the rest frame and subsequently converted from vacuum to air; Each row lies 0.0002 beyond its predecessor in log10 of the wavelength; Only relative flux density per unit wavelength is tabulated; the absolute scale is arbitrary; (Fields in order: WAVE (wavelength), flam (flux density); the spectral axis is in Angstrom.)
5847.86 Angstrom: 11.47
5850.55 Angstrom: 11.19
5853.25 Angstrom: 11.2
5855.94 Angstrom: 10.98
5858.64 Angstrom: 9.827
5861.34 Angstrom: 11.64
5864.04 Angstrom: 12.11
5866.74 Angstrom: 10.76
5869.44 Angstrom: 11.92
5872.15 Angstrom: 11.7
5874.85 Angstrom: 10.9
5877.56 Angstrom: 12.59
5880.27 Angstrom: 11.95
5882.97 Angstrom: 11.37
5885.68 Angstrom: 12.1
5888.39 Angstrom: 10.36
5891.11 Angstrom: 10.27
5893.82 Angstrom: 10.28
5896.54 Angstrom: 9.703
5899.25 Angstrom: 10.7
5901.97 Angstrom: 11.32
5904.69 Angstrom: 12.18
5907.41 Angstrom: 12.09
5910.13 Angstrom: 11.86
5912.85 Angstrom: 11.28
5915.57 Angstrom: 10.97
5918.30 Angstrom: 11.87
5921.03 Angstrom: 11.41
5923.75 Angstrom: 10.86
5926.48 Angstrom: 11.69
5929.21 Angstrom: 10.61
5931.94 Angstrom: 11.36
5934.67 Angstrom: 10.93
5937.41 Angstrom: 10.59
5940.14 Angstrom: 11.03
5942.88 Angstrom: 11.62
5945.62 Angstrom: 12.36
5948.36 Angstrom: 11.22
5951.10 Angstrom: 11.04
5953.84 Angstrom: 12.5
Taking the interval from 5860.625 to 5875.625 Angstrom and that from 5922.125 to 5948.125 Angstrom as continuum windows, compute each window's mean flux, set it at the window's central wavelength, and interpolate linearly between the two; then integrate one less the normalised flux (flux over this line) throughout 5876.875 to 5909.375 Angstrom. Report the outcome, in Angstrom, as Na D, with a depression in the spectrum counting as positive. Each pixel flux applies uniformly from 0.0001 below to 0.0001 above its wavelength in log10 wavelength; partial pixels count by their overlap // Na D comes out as 0.5 Angstrom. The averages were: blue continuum 11.5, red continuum 11.2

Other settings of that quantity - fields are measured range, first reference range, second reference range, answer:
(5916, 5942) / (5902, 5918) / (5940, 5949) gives 1.12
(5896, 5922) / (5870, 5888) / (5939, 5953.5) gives 0.53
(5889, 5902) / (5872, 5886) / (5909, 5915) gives 1.41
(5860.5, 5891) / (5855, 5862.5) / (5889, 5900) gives -2.94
